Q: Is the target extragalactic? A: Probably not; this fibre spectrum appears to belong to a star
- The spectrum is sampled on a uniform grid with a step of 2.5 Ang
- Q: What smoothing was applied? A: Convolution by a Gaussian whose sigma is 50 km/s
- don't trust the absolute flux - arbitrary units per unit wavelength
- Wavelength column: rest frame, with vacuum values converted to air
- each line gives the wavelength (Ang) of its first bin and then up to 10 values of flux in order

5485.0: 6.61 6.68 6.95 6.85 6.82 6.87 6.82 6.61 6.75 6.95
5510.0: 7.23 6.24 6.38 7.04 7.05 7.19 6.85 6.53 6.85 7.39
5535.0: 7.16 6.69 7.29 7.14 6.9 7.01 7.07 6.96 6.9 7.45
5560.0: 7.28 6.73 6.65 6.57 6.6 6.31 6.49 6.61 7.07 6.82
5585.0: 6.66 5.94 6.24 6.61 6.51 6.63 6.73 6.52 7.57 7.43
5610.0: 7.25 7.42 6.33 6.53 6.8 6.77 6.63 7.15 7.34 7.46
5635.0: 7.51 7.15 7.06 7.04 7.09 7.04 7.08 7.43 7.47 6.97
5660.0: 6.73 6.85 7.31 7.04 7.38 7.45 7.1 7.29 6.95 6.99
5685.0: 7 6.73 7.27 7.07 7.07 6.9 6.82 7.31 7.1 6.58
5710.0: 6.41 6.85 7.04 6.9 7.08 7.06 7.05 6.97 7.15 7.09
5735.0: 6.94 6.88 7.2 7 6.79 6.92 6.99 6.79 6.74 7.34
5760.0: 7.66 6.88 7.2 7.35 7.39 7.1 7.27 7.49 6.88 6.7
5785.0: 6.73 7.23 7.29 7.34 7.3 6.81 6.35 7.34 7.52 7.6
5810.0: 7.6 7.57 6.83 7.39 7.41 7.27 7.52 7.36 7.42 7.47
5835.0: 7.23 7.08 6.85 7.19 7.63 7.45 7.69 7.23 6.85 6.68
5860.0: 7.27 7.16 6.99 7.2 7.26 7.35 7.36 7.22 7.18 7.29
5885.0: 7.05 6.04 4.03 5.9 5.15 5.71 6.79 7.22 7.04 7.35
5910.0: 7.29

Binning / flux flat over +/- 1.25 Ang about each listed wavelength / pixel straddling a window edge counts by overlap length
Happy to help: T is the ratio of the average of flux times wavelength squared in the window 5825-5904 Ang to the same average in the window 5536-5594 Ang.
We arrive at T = 1.1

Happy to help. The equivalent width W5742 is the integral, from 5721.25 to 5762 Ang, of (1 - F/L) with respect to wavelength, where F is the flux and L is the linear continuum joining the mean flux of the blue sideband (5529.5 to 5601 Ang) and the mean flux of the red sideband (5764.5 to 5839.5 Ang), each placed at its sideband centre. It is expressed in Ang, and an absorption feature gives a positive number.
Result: 0.5 Ang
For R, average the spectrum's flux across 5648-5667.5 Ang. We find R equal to 7.11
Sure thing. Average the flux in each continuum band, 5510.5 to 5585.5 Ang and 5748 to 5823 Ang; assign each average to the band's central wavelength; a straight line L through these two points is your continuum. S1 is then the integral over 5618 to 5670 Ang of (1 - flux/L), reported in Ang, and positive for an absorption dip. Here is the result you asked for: -0.8 Ang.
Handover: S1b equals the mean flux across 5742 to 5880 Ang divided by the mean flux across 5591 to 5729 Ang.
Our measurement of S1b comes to 1.0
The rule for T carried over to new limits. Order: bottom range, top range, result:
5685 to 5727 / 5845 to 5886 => 1.10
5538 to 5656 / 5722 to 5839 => 1.10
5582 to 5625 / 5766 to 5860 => 1.15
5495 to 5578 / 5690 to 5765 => 1.09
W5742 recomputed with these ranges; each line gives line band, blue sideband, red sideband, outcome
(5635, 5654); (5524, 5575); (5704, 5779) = -0.5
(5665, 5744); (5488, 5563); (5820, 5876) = 0.9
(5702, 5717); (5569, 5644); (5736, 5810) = 0.3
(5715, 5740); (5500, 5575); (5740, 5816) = 0.2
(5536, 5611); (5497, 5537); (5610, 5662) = 1.4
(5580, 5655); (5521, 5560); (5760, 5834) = 1.7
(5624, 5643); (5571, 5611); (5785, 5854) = -1.0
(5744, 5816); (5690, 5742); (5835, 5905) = -2.2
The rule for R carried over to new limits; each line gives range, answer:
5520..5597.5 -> 6.82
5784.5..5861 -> 7.25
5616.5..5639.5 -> 7.04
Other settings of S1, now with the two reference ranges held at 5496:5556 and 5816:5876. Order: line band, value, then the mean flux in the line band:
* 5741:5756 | 0.58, 6.88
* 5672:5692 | -0.01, 7.08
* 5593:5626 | 0.71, 6.85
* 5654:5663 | 0.06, 7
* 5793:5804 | 0.33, 6.99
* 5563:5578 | 0.89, 6.54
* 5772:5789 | 0.31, 7.06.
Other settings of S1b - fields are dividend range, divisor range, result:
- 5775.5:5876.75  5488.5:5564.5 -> 1.04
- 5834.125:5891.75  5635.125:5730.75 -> 0.99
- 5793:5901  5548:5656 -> 1.02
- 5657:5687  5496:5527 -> 1.04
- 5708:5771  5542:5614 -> 1.03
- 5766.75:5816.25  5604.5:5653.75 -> 1.01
